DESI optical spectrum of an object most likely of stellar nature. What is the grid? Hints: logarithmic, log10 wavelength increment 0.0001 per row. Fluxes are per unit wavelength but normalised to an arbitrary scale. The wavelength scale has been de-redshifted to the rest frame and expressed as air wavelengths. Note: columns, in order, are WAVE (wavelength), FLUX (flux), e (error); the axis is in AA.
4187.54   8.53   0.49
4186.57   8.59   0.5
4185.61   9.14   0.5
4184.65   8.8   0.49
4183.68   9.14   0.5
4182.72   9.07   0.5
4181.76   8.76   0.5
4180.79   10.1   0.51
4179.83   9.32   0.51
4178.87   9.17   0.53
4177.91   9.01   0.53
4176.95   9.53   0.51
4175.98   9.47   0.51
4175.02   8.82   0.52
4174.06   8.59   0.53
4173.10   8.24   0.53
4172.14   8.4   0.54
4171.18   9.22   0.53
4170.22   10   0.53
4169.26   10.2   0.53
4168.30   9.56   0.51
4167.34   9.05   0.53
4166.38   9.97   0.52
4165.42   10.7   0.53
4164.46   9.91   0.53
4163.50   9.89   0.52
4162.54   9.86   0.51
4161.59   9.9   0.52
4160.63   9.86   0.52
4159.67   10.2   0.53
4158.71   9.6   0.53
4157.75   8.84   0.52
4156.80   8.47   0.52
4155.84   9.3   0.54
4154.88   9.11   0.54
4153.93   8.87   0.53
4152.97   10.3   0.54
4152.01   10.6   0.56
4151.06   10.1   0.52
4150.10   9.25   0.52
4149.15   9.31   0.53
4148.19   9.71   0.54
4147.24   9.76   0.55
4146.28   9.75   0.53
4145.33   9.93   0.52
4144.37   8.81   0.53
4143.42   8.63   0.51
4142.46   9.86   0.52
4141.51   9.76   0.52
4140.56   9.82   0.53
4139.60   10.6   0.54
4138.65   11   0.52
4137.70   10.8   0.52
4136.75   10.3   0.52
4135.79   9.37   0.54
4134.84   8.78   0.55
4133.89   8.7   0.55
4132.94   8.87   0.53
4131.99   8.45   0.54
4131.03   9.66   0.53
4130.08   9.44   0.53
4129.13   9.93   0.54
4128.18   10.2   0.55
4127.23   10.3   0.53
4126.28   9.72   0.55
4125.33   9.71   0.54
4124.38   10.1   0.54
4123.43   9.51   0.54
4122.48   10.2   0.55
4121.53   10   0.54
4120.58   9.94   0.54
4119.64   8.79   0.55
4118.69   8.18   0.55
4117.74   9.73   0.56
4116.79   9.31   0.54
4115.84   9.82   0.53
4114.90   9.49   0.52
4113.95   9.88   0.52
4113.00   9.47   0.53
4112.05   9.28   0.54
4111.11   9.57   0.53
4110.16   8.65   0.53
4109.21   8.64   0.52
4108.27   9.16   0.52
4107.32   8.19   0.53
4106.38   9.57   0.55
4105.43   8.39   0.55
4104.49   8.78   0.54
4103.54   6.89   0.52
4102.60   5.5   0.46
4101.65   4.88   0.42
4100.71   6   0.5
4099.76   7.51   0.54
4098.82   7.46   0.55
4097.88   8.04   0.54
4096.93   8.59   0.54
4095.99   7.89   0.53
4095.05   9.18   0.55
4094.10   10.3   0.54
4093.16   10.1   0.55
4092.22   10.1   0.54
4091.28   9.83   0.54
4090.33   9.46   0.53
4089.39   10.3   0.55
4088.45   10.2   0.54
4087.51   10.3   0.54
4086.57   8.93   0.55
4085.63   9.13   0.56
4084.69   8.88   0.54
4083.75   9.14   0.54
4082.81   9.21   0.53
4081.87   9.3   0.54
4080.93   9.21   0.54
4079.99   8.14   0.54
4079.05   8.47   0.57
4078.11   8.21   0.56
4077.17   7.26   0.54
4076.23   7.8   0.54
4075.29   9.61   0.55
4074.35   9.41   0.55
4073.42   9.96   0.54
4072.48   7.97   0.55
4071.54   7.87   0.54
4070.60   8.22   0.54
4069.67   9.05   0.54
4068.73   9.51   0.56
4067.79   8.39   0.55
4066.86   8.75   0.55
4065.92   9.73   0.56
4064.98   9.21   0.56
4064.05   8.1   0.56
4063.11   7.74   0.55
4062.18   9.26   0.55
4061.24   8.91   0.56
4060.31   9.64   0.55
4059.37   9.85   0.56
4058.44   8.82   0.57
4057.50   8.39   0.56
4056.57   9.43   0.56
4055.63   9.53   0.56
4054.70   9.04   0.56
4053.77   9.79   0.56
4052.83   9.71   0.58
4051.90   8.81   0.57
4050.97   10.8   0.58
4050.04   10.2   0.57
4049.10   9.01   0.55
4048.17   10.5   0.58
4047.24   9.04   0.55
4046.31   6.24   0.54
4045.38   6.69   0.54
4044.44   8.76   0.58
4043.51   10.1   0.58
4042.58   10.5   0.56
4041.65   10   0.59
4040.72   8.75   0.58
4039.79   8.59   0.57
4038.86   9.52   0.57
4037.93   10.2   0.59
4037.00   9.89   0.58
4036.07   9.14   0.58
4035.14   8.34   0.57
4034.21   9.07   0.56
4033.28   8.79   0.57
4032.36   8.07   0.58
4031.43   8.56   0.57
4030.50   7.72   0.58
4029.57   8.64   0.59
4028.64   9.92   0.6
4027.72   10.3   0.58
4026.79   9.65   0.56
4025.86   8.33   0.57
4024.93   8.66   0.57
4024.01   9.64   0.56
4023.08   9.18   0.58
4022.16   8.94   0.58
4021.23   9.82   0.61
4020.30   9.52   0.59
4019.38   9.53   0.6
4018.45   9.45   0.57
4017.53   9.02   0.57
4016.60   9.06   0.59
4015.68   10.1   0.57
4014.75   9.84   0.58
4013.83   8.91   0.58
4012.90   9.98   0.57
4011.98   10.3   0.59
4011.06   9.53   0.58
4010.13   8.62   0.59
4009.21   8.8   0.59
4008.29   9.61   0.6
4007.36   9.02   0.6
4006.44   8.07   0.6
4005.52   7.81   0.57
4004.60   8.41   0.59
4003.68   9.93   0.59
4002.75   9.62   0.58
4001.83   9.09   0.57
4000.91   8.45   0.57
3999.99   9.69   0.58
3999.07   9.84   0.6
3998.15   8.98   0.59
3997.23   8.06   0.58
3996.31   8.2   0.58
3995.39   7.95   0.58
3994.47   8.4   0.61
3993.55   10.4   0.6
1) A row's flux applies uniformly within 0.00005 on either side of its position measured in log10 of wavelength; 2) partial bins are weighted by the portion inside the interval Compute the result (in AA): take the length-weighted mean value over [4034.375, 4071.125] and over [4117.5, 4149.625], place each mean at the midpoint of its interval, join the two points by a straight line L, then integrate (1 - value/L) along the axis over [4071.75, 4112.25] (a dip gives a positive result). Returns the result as 3.02 AA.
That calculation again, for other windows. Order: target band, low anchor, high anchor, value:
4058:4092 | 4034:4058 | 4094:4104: -3.4 AA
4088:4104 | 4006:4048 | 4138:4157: 1.8 AA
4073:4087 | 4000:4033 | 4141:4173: 0.8 AA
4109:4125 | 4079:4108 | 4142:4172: -0.8 AA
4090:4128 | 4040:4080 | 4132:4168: 1.7 AA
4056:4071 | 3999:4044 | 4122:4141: 0.8 AA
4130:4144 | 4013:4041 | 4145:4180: -0.2 AA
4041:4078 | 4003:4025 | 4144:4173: 1.4 AA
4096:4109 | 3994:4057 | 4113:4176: 2.5 AA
